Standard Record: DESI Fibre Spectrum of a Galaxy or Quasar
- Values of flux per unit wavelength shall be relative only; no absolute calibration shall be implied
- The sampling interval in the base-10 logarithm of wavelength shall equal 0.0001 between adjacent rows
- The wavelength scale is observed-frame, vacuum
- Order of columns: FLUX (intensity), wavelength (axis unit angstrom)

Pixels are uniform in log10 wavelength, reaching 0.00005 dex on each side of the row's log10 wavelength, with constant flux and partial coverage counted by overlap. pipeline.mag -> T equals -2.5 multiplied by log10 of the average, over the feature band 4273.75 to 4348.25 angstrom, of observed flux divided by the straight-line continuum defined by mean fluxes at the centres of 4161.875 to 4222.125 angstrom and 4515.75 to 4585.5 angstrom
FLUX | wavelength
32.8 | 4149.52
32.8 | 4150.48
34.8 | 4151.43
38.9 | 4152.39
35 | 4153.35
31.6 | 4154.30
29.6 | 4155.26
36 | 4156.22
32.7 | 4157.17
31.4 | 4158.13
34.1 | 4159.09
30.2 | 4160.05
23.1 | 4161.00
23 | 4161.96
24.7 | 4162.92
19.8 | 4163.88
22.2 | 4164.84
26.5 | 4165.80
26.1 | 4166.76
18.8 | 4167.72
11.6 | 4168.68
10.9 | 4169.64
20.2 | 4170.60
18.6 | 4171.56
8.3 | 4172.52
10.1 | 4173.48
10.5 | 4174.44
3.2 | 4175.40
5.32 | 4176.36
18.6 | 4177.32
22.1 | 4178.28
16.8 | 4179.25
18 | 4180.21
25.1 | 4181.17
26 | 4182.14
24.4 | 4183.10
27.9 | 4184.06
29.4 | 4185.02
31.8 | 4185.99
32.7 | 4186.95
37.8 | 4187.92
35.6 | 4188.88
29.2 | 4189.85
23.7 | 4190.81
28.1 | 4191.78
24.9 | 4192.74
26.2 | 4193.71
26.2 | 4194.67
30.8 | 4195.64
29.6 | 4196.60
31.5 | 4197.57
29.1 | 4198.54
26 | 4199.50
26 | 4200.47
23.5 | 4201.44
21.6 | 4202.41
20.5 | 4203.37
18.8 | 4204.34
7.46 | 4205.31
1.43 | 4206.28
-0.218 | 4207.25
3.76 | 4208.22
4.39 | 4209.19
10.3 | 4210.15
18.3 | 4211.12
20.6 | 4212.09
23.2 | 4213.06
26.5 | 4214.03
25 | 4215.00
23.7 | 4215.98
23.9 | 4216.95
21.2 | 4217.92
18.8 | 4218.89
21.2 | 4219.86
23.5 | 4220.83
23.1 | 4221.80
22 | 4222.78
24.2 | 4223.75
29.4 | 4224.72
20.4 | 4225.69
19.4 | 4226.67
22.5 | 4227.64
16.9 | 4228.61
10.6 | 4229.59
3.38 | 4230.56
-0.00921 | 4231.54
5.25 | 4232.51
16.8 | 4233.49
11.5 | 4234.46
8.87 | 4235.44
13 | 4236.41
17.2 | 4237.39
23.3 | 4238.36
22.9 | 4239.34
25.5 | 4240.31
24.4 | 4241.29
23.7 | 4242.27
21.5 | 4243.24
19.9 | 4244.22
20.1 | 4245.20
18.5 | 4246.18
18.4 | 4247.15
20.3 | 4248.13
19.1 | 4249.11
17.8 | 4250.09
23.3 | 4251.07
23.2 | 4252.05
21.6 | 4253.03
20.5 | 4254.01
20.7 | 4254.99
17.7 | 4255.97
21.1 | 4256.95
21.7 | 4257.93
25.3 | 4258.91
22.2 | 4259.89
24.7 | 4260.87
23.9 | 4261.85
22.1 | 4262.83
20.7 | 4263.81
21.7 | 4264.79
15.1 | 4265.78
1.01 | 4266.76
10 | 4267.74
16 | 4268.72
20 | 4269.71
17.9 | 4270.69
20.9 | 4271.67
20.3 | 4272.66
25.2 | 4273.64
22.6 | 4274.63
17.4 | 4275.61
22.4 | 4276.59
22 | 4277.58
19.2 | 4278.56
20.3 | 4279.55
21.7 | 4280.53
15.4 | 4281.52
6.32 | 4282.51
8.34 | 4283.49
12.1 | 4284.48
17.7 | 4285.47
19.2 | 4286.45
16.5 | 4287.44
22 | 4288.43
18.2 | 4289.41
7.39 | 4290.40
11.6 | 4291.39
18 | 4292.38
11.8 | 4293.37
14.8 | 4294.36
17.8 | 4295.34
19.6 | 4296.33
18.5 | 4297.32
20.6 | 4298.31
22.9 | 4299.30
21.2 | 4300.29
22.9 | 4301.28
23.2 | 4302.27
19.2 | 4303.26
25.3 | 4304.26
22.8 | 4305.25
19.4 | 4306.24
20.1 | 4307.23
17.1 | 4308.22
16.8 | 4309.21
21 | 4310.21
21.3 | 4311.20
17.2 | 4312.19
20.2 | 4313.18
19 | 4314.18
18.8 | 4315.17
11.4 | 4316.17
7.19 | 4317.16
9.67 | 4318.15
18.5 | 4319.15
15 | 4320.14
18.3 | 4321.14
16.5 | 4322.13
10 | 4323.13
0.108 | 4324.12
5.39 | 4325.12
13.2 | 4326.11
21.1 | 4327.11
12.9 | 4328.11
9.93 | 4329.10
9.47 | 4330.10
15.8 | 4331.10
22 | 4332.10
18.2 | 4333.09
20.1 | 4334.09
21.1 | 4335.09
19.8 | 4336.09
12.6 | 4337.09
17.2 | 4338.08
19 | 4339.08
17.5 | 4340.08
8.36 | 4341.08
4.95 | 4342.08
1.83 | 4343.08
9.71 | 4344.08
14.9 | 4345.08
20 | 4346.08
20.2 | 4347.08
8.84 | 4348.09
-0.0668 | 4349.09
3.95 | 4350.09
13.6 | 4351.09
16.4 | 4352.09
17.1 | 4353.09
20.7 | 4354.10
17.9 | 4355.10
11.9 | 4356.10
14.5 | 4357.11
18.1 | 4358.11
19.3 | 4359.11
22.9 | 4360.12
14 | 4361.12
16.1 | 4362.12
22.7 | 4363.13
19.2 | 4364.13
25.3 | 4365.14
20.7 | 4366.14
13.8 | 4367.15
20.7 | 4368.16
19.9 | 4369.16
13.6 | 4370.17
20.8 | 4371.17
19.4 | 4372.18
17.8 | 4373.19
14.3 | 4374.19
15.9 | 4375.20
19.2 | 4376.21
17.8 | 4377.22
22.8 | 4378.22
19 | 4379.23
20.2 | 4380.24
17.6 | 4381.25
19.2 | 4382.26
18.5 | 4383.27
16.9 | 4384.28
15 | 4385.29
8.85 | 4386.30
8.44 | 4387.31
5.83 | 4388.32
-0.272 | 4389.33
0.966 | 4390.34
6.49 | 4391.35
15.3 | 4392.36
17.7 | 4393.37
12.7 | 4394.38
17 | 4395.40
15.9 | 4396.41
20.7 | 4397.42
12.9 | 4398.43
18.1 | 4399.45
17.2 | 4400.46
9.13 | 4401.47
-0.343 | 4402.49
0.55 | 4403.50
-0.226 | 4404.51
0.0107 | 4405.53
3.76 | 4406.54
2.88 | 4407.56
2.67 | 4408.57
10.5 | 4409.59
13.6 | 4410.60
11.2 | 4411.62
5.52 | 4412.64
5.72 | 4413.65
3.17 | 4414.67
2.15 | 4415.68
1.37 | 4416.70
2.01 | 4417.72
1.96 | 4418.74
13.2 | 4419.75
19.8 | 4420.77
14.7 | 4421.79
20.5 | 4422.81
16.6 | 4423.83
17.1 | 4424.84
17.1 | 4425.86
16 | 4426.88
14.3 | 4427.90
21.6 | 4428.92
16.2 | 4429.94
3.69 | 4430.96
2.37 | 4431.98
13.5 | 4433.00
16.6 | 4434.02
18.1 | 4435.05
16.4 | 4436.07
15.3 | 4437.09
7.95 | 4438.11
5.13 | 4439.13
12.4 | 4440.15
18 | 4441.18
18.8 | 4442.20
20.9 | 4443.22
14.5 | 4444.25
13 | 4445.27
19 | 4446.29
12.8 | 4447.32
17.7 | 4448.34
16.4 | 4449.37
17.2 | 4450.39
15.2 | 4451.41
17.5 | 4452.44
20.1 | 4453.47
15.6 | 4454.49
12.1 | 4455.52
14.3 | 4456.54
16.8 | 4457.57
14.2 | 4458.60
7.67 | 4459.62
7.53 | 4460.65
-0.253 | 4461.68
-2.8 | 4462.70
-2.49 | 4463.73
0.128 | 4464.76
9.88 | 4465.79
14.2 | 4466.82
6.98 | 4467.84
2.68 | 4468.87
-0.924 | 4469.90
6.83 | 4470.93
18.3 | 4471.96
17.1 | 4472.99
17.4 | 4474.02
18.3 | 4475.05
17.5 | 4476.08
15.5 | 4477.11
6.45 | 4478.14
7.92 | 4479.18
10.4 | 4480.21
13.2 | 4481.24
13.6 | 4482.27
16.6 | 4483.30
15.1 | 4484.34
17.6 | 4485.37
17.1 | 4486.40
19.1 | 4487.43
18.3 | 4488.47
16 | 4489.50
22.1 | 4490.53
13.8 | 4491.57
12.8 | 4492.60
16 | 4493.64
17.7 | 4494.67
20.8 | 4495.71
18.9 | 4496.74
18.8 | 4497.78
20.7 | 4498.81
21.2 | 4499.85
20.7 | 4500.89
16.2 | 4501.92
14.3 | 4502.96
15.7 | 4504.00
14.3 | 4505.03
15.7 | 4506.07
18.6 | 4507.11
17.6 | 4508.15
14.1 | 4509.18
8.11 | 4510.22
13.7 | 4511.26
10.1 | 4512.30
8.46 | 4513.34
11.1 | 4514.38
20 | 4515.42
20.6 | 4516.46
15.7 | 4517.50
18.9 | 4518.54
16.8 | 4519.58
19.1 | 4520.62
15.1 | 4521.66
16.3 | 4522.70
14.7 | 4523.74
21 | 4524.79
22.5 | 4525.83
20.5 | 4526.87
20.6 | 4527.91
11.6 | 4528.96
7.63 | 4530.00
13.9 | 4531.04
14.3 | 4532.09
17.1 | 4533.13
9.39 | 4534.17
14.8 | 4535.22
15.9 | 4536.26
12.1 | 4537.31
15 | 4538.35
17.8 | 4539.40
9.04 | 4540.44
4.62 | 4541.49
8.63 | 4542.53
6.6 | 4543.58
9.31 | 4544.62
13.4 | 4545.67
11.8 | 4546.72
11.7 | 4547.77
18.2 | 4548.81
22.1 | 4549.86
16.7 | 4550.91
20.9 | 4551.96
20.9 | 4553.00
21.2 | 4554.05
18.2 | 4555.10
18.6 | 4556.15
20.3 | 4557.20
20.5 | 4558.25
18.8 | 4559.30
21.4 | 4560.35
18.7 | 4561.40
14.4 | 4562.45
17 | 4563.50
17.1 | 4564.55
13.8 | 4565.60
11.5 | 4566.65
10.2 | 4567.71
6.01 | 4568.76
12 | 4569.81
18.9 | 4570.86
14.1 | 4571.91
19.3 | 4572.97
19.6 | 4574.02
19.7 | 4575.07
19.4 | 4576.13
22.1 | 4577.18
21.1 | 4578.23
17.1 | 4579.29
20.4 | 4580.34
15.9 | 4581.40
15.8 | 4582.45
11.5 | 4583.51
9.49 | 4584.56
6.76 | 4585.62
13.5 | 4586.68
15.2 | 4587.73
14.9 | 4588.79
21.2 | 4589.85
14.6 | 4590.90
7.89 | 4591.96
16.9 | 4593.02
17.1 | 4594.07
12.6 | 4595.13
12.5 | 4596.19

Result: 0.178 mag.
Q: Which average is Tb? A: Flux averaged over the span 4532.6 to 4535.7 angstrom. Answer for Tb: 13.8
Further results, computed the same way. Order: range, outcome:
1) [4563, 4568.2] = 13.9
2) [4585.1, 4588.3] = 11.9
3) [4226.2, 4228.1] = 21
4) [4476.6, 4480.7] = 10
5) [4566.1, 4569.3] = 9.28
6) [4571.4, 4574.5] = 17.6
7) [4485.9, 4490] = 17.6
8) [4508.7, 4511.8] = 11.9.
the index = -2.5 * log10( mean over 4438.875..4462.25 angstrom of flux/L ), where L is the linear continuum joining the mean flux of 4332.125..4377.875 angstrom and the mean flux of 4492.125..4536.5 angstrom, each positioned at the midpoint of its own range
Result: 0.13 mag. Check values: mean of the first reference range 16.1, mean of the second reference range 16.1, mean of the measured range 14.3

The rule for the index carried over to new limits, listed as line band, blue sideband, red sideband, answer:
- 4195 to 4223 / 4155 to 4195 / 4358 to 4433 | 0.10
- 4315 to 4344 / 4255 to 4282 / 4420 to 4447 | 0.30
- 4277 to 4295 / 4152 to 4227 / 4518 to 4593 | 0.30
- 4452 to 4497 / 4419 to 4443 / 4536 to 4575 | 0.17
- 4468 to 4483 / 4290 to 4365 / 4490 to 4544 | 0.31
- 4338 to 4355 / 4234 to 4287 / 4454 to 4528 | 0.34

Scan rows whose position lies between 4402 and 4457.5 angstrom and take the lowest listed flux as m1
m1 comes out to -0.343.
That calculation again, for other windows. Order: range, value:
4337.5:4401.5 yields -0.272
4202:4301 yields -0.218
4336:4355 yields -0.0668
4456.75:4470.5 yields -2.8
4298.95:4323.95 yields 7.19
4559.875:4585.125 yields 6.01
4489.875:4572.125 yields 4.62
